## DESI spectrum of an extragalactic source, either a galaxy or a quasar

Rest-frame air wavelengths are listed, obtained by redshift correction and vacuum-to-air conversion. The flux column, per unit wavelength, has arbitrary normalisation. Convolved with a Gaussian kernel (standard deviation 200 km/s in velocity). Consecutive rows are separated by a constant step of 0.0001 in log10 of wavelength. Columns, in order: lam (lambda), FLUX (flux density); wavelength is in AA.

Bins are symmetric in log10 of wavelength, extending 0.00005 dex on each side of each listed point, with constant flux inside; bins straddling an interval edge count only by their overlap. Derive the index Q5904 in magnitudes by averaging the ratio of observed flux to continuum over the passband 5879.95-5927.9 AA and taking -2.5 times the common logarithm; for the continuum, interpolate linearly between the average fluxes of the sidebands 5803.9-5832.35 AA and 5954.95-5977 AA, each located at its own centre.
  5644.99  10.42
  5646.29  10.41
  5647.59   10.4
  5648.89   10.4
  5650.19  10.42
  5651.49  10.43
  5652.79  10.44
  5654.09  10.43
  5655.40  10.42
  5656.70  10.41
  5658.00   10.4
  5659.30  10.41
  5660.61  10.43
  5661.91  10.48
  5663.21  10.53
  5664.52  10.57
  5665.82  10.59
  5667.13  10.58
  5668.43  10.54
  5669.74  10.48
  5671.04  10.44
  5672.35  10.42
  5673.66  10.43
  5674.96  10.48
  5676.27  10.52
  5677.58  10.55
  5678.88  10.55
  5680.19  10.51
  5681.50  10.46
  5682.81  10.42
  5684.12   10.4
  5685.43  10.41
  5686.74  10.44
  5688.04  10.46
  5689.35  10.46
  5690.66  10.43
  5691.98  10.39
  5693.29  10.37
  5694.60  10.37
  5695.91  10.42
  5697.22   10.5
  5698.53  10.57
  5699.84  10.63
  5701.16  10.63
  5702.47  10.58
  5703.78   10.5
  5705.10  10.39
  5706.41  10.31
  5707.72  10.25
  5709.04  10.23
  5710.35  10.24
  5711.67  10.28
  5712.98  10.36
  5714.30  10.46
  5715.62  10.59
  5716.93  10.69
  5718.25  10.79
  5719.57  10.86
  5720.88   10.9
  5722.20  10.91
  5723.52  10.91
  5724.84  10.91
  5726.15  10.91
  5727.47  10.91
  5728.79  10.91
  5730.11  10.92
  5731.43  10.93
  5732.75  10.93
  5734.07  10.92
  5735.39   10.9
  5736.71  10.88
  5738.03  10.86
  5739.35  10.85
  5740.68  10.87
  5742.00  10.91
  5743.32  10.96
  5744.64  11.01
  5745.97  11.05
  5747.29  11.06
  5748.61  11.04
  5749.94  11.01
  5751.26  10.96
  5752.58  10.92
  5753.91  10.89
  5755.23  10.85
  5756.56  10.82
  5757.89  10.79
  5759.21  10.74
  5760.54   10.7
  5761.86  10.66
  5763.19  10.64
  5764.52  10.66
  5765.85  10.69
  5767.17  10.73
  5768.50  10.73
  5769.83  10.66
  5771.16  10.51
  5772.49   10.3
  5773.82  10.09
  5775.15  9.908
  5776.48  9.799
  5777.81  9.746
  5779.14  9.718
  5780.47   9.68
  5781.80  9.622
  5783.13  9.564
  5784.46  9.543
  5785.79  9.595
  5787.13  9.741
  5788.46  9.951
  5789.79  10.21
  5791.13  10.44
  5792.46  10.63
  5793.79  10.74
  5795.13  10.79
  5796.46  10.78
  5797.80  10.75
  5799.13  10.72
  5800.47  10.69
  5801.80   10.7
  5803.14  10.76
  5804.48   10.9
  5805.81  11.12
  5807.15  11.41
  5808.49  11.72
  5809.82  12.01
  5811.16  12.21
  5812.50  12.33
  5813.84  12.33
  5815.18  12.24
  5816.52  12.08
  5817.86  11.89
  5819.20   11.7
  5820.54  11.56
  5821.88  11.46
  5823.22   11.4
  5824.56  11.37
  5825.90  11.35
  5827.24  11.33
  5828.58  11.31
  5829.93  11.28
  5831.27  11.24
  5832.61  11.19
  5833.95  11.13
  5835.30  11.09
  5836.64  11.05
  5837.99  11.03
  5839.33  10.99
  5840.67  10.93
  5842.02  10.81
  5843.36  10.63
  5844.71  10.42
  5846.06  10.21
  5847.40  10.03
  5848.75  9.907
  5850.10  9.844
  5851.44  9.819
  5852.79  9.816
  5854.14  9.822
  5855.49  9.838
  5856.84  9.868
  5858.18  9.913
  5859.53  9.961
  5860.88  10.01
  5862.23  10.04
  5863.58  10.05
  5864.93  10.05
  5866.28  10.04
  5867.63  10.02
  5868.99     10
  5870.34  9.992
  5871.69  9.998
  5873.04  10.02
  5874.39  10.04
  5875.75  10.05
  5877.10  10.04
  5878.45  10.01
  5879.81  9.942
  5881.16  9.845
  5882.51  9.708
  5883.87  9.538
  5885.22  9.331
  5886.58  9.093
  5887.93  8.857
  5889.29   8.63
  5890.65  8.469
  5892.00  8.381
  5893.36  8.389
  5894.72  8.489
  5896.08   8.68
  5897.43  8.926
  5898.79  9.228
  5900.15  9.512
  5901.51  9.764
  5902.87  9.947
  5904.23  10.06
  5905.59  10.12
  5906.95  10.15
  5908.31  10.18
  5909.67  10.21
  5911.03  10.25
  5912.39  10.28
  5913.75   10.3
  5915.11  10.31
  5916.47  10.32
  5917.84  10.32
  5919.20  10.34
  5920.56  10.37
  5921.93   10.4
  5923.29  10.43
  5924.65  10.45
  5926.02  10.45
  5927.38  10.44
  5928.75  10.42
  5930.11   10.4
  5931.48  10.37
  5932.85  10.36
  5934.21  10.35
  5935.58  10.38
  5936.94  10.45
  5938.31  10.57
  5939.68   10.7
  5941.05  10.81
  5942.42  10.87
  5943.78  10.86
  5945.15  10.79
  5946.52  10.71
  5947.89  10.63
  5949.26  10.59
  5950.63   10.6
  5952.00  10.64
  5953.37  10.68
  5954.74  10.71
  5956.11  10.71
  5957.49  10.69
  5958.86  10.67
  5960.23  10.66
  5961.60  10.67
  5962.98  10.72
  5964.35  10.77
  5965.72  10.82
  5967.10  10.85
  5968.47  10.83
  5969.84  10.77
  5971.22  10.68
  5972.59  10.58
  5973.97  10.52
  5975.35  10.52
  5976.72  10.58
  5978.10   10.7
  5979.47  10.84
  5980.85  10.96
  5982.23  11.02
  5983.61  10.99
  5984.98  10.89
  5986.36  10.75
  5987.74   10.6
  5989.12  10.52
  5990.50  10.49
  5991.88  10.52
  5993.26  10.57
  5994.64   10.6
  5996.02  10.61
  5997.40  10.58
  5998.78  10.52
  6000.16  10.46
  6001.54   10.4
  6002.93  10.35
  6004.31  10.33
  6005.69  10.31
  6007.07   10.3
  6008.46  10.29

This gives 0.14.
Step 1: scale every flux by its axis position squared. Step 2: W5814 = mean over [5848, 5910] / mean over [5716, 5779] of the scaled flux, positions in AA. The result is 0.9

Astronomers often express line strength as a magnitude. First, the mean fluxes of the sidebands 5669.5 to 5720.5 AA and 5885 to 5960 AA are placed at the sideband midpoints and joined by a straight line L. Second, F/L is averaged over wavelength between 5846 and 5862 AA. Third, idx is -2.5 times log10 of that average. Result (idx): 0.032 mag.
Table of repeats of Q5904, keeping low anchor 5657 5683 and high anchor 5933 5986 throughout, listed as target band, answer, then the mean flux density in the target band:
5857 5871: 0.07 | 10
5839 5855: 0.04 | 10.2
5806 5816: -0.13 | 12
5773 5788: 0.09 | 9.74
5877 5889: 0.12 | 9.54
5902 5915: 0.05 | 10.2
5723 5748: -0.04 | 10.9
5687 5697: 0.01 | 10.4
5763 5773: -0.01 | 10.6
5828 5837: -0.06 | 11.2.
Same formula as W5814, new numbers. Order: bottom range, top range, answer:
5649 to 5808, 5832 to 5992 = 1.03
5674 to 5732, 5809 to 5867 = 1.08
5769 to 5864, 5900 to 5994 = 1.03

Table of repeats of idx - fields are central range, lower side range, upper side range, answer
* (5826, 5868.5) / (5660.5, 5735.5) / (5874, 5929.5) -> -0.05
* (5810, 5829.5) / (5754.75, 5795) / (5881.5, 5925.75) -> -0.17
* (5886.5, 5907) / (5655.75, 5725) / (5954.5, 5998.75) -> 0.17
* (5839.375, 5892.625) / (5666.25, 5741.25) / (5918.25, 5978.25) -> 0.08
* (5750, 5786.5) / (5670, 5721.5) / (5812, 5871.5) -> 0.03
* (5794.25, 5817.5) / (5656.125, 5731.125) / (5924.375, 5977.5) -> -0.08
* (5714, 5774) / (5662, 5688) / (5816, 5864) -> -0.02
